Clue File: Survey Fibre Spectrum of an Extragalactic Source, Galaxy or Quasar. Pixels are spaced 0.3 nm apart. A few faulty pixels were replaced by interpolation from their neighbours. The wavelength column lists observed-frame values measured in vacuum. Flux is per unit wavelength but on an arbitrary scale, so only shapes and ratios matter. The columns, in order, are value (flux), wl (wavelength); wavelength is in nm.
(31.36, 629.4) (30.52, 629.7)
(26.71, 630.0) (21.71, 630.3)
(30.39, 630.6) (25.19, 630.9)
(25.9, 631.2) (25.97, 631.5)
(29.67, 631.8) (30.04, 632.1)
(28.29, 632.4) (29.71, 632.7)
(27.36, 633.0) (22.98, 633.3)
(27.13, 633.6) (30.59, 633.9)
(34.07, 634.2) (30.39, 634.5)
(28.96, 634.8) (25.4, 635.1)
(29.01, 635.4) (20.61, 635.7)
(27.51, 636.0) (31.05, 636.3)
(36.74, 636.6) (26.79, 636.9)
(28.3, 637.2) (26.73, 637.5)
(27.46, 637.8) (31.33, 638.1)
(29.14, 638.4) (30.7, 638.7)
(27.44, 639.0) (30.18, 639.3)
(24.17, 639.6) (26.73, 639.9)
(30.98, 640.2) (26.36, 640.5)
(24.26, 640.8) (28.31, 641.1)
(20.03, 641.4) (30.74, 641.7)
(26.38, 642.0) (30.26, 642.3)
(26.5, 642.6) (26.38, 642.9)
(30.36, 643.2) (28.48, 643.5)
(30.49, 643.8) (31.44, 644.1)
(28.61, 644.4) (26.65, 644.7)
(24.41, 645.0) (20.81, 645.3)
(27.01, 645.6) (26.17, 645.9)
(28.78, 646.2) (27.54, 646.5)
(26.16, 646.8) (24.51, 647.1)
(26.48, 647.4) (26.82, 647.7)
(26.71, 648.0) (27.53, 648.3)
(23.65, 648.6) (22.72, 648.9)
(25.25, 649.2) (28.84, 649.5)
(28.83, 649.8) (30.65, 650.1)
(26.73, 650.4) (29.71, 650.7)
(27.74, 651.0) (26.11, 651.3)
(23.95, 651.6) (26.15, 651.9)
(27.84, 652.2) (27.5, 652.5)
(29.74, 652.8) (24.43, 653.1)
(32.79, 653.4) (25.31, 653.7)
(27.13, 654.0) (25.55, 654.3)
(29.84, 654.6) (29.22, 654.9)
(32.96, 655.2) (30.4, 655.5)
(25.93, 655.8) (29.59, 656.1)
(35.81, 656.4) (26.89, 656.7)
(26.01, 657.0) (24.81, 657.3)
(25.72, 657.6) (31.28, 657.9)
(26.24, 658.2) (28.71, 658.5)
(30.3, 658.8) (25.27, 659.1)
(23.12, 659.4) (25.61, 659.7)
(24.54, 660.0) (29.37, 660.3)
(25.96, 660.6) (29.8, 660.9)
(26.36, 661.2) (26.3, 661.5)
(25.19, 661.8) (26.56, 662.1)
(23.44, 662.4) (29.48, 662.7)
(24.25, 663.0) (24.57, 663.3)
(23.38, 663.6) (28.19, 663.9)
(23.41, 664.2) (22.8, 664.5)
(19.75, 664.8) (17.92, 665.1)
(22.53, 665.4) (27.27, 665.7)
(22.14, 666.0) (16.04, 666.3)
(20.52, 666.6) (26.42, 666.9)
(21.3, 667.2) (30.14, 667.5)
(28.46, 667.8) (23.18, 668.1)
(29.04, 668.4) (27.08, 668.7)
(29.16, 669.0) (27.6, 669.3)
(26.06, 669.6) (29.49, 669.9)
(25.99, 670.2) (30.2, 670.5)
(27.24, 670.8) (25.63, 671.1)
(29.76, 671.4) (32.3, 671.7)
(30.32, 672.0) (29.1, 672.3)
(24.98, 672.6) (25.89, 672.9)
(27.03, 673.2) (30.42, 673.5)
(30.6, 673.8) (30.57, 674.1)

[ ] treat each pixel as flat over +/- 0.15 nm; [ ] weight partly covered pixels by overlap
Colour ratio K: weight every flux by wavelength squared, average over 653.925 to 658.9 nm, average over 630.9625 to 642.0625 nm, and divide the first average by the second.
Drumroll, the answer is 1.09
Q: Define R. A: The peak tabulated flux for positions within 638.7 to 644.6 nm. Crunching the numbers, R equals 31.44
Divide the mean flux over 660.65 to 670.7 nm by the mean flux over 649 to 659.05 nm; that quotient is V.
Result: 0.9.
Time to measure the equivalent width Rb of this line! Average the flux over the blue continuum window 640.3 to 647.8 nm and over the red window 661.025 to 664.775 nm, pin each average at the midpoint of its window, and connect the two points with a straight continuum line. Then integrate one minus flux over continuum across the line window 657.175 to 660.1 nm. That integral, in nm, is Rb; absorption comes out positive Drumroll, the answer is -0.12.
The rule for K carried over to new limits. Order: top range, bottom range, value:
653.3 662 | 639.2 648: 1.07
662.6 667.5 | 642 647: 0.90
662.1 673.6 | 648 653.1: 1.01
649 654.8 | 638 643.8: 1.02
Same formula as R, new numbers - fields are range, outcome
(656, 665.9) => 35.81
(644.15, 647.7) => 28.78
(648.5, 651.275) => 30.65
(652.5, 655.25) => 32.96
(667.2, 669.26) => 30.14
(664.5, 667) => 27.27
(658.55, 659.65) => 30.3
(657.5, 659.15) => 31.28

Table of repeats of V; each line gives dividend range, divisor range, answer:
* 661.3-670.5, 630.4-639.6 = 0.88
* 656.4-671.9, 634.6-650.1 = 0.95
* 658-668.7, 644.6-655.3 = 0.93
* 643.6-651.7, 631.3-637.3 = 0.94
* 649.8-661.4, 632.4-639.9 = 0.98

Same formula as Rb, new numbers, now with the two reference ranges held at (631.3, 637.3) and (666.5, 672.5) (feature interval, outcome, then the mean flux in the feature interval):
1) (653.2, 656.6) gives -0.18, 29.4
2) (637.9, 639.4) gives -0.07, 29.7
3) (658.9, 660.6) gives 0.12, 25.8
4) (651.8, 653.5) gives 0.00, 28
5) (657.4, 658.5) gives 0.00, 27.7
